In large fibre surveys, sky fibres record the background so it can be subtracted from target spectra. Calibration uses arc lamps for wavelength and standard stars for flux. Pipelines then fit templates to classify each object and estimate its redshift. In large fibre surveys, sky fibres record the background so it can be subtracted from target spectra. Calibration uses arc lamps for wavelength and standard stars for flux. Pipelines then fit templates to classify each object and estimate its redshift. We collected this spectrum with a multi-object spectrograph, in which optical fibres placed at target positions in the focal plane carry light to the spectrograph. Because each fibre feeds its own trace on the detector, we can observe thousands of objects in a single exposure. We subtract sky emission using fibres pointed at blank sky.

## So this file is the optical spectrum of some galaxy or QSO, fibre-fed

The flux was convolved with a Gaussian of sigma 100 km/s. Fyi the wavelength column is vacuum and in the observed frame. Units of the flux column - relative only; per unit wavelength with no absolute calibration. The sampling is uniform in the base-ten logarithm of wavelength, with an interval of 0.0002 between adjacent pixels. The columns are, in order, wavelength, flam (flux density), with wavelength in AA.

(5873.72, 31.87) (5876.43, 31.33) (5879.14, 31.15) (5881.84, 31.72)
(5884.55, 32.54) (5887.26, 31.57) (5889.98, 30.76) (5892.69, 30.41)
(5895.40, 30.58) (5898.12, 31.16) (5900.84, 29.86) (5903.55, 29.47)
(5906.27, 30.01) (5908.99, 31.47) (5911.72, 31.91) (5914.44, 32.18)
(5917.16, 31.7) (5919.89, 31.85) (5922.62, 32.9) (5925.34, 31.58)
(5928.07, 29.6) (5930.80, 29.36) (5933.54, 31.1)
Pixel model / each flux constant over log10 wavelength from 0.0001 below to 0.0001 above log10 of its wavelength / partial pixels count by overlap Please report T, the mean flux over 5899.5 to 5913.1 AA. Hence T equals 30.6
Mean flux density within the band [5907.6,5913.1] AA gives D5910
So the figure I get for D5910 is 31.7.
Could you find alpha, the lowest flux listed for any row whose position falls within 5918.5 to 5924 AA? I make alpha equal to 31.85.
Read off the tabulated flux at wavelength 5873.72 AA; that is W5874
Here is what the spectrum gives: 31.87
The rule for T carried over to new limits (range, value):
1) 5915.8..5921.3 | 31.8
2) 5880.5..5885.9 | 32.1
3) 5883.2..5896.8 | 31.2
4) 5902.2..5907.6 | 29.7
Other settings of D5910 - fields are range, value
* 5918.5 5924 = 32.4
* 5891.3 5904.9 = 30.3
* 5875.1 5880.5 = 31.3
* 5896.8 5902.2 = 30.5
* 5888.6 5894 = 30.6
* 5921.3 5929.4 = 31.4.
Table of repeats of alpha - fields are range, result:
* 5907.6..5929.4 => 29.6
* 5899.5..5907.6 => 29.47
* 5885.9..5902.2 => 29.86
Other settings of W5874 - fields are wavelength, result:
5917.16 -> 31.7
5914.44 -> 32.18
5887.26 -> 31.57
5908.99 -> 31.47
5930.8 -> 29.36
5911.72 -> 31.91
